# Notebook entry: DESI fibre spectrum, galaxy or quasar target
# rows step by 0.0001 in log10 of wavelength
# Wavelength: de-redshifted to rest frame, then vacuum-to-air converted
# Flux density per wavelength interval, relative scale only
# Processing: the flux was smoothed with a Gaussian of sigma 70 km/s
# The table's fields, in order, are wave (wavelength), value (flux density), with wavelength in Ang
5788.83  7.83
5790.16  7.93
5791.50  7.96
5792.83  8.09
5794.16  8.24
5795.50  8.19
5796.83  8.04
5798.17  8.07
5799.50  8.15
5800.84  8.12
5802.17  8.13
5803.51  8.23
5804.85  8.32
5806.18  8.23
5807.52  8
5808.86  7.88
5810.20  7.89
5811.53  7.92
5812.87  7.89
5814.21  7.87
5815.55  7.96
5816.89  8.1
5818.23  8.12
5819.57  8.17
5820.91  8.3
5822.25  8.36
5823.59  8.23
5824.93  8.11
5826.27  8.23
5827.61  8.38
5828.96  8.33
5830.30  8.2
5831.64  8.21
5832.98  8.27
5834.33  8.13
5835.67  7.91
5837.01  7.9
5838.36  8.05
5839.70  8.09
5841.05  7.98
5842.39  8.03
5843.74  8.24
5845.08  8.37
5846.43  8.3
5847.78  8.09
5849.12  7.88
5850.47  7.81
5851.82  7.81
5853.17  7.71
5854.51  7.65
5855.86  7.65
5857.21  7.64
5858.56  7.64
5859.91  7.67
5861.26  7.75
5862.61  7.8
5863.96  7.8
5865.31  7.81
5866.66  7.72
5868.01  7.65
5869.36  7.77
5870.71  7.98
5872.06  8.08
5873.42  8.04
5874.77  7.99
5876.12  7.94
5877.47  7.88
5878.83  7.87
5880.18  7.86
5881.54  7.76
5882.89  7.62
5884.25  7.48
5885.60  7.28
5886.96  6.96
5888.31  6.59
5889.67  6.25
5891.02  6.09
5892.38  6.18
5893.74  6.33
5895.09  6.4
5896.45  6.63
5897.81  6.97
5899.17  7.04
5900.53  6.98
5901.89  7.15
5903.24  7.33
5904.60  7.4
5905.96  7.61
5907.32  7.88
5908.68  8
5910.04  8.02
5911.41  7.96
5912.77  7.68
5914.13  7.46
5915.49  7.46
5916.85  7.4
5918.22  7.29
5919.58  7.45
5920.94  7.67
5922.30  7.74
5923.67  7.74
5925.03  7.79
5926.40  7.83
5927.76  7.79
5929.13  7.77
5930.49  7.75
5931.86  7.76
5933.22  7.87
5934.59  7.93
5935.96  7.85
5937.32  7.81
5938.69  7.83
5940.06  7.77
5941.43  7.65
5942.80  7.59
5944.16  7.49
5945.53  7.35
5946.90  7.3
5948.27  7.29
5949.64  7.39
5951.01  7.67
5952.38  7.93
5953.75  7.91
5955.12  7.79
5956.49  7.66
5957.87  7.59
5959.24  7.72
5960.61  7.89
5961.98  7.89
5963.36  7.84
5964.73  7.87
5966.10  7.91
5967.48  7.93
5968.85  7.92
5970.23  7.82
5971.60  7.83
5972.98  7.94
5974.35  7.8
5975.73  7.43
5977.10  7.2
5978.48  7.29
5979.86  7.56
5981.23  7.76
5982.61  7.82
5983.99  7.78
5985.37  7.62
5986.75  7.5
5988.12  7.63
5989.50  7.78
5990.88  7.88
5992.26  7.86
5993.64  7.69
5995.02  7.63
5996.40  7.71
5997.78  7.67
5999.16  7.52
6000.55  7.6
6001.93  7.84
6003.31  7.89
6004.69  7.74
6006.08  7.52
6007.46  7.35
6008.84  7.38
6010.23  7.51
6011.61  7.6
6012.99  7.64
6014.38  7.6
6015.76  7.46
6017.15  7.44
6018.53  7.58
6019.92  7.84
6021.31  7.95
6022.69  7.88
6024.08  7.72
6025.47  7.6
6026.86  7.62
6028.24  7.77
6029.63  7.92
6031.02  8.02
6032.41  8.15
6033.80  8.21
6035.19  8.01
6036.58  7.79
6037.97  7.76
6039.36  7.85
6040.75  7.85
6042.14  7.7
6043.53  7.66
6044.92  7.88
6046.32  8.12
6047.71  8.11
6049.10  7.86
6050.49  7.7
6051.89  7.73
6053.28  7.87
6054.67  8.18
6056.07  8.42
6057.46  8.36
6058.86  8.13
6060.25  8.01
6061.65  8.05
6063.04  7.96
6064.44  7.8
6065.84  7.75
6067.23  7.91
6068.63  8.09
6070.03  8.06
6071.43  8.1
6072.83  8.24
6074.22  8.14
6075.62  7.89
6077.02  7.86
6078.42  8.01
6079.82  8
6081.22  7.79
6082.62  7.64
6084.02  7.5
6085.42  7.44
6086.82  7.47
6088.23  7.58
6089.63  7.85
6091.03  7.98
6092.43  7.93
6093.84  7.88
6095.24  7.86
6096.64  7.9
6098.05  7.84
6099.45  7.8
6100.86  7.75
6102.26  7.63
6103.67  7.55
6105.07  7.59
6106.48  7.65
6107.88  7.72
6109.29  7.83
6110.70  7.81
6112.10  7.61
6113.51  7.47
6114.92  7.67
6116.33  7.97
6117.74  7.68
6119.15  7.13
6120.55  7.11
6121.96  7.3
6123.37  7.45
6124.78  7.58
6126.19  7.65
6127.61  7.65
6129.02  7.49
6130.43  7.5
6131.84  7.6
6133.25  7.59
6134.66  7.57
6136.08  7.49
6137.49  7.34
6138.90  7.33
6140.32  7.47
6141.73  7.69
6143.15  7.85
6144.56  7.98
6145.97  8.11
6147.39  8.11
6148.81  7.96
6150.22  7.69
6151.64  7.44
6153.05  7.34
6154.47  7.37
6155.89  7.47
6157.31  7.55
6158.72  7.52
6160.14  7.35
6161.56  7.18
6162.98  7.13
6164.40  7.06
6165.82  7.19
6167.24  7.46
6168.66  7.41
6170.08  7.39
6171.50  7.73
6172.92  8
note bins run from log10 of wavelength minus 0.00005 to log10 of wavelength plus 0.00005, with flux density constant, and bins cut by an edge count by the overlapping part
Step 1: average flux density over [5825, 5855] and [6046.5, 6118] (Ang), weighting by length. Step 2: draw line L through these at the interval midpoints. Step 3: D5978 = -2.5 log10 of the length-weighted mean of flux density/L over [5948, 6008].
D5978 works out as 0.03 mag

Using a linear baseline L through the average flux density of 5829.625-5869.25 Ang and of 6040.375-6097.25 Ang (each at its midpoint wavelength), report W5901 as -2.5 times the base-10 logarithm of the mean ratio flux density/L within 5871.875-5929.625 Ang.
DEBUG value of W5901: 0.07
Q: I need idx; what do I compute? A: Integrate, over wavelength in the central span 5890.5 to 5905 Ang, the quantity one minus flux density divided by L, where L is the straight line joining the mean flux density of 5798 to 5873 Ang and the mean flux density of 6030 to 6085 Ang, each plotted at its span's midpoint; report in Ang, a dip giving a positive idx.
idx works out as 2.22 Ang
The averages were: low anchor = 8.01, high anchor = 7.95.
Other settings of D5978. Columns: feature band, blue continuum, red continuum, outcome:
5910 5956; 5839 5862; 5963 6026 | 0.01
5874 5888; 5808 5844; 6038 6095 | 0.06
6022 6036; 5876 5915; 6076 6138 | -0.05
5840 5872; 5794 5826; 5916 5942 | 0.01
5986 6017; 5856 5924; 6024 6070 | 0.02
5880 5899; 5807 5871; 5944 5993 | 0.15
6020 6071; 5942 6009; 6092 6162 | -0.04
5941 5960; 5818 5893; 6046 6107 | 0.03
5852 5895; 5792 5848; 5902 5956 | 0.06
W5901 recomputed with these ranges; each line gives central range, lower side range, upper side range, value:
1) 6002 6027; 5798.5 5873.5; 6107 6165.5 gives 0.01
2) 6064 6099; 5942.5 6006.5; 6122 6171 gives -0.04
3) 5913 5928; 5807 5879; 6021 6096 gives 0.05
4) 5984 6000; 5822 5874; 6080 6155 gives 0.02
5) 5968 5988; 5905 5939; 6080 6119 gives 0.01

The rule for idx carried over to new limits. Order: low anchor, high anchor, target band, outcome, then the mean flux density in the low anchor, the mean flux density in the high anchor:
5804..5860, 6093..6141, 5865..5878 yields 0.15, 8.04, 7.6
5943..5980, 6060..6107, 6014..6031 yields 0.09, 7.68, 7.84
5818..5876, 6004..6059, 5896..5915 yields 1.17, 8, 7.81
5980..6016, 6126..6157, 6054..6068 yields -0.76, 7.66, 7.62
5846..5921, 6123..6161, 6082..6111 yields -0.55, 7.5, 7.6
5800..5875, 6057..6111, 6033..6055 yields -0.03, 8.01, 7.85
